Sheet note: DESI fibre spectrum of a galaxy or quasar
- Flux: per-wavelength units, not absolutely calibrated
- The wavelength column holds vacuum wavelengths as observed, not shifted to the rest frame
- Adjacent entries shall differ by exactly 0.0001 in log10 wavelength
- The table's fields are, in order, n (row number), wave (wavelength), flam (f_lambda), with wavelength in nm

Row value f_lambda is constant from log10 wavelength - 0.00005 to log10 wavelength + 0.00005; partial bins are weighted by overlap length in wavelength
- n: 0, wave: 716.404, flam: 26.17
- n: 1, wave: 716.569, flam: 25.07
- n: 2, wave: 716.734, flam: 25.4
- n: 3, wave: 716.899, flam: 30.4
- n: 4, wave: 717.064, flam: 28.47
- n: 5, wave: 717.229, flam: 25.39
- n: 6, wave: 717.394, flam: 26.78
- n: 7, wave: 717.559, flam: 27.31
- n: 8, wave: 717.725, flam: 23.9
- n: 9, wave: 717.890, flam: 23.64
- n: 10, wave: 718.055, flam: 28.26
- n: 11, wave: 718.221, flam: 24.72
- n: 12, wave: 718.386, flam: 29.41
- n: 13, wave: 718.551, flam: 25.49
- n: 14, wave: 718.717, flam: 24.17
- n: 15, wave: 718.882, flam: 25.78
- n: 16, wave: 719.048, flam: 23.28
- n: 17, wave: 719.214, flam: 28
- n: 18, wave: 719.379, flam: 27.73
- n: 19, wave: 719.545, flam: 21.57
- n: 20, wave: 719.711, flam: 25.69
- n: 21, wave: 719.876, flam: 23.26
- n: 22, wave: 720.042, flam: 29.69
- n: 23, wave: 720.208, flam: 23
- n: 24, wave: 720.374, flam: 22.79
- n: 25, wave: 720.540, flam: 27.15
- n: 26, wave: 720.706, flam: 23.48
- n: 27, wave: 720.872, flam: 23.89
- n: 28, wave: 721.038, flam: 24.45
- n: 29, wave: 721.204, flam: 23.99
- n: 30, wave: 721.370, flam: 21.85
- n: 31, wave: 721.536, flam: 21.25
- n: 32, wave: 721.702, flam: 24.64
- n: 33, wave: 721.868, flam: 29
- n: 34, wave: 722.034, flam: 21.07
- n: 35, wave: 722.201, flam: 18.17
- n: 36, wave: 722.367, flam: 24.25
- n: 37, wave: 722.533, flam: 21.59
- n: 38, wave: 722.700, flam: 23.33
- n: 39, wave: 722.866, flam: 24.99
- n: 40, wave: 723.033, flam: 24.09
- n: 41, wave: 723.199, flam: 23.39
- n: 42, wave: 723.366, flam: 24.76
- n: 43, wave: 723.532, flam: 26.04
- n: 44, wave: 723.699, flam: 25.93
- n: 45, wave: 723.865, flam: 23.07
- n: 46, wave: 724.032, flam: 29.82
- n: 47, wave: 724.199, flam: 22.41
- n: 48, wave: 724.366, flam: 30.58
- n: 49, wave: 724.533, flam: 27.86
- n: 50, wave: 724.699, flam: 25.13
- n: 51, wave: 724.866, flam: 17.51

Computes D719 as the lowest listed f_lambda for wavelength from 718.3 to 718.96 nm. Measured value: 24.17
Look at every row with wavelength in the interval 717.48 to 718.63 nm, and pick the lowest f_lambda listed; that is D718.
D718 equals 23.64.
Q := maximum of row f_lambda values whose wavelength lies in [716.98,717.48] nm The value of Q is 28.47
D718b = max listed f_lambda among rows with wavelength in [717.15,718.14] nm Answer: 28.26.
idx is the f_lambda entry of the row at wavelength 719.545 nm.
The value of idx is 21.57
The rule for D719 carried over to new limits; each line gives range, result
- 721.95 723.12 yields 18.17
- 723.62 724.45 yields 22.41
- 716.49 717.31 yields 25.07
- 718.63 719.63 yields 21.57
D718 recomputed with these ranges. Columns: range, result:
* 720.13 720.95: 22.79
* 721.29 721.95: 21.25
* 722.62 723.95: 23.07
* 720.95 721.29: 23.99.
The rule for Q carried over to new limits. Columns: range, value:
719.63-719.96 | 25.69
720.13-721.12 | 27.15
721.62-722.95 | 29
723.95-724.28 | 29.82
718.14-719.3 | 29.41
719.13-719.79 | 28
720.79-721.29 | 24.45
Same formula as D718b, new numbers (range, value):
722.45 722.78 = 23.33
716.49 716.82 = 25.4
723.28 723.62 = 26.04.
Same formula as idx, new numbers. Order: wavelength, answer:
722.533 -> 21.59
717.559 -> 27.31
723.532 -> 26.04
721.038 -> 24.45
